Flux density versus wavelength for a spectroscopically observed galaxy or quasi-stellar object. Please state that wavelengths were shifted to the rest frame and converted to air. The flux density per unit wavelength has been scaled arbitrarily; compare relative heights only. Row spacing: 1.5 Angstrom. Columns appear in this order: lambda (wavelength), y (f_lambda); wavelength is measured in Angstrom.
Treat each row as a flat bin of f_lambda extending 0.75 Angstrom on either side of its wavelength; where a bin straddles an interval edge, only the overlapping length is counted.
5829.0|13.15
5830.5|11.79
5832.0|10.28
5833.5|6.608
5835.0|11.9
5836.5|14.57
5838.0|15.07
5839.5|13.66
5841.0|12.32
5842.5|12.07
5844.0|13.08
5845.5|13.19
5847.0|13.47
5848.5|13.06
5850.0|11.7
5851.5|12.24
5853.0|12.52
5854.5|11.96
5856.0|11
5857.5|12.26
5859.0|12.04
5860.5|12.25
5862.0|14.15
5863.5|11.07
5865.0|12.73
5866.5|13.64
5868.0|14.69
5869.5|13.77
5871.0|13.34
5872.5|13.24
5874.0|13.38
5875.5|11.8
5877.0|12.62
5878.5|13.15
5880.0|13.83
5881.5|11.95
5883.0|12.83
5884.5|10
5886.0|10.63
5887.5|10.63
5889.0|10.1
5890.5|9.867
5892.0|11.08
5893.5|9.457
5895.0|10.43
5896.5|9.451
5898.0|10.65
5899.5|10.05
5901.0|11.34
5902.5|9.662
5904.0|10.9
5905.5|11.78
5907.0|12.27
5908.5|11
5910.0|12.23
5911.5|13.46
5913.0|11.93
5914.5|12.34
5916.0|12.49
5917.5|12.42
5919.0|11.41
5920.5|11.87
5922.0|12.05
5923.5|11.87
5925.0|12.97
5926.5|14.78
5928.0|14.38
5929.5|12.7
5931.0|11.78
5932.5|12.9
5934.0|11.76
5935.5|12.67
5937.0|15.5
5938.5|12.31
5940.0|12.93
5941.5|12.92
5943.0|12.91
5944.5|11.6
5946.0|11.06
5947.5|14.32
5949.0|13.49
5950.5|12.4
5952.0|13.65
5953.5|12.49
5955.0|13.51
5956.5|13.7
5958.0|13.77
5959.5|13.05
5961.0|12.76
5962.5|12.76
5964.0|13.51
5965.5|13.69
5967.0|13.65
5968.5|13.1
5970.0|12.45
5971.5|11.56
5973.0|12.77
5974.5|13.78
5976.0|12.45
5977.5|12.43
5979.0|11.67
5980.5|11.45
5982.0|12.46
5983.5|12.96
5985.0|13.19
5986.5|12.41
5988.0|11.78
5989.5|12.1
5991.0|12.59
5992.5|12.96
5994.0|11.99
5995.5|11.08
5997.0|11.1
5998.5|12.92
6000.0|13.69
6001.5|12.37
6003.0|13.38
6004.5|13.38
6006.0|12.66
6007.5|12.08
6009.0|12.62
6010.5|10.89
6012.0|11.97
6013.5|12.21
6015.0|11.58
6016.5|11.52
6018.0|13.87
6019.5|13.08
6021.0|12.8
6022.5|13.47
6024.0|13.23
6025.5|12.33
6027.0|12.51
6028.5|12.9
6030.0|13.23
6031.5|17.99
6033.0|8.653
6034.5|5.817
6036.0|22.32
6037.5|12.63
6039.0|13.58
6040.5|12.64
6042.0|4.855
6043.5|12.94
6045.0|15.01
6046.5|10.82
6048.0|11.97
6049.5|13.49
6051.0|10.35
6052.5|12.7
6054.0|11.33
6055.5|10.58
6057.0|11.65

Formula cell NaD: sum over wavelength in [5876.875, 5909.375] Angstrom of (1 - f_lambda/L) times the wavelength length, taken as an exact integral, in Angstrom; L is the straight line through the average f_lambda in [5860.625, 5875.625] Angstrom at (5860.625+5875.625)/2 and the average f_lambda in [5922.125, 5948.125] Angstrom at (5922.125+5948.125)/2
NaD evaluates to 5.0 Angstrom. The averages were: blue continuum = 13.2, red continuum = 12.9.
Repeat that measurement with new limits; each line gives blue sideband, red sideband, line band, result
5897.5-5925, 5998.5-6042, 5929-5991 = -3.3 Angstrom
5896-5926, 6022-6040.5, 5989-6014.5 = 0.9 Angstrom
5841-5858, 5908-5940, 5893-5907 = 2.3 Angstrom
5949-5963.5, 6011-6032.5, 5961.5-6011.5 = 2.0 Angstrom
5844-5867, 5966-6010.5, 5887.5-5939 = 2.9 Angstrom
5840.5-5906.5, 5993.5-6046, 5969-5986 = -0.1 Angstrom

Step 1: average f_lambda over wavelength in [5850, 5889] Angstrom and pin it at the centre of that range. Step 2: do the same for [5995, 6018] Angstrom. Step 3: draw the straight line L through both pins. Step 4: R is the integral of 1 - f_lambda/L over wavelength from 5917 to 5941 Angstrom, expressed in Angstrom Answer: -0.8 Angstrom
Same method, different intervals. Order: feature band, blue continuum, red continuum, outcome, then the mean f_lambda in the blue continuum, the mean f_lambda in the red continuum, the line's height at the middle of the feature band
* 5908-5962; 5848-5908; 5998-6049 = -2.85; 11.8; 12.6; 12.1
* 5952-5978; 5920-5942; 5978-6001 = -1.03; 12.9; 12.3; 12.5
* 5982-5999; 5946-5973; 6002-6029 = 0.71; 13.1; 12.6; 12.8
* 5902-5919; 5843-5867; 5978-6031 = 0.85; 12.5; 12.5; 12.5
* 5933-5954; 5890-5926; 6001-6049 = -1.98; 11.4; 12.5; 11.8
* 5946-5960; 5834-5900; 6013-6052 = -1.01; 12.2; 12.5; 12.4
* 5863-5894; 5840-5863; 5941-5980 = 1.15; 12.5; 12.9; 12.6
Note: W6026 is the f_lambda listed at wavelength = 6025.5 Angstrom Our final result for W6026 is 12.33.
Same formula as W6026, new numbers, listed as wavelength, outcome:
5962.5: 12.76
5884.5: 10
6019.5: 13.08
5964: 13.51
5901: 11.34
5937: 15.5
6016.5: 11.52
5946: 11.06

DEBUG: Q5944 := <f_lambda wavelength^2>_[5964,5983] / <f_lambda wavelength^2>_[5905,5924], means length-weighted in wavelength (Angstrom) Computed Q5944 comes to 1.1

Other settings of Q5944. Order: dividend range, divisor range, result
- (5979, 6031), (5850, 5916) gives 1.10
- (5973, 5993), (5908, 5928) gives 1.02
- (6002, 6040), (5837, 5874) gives 1.05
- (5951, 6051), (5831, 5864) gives 1.08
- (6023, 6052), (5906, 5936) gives 1.04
